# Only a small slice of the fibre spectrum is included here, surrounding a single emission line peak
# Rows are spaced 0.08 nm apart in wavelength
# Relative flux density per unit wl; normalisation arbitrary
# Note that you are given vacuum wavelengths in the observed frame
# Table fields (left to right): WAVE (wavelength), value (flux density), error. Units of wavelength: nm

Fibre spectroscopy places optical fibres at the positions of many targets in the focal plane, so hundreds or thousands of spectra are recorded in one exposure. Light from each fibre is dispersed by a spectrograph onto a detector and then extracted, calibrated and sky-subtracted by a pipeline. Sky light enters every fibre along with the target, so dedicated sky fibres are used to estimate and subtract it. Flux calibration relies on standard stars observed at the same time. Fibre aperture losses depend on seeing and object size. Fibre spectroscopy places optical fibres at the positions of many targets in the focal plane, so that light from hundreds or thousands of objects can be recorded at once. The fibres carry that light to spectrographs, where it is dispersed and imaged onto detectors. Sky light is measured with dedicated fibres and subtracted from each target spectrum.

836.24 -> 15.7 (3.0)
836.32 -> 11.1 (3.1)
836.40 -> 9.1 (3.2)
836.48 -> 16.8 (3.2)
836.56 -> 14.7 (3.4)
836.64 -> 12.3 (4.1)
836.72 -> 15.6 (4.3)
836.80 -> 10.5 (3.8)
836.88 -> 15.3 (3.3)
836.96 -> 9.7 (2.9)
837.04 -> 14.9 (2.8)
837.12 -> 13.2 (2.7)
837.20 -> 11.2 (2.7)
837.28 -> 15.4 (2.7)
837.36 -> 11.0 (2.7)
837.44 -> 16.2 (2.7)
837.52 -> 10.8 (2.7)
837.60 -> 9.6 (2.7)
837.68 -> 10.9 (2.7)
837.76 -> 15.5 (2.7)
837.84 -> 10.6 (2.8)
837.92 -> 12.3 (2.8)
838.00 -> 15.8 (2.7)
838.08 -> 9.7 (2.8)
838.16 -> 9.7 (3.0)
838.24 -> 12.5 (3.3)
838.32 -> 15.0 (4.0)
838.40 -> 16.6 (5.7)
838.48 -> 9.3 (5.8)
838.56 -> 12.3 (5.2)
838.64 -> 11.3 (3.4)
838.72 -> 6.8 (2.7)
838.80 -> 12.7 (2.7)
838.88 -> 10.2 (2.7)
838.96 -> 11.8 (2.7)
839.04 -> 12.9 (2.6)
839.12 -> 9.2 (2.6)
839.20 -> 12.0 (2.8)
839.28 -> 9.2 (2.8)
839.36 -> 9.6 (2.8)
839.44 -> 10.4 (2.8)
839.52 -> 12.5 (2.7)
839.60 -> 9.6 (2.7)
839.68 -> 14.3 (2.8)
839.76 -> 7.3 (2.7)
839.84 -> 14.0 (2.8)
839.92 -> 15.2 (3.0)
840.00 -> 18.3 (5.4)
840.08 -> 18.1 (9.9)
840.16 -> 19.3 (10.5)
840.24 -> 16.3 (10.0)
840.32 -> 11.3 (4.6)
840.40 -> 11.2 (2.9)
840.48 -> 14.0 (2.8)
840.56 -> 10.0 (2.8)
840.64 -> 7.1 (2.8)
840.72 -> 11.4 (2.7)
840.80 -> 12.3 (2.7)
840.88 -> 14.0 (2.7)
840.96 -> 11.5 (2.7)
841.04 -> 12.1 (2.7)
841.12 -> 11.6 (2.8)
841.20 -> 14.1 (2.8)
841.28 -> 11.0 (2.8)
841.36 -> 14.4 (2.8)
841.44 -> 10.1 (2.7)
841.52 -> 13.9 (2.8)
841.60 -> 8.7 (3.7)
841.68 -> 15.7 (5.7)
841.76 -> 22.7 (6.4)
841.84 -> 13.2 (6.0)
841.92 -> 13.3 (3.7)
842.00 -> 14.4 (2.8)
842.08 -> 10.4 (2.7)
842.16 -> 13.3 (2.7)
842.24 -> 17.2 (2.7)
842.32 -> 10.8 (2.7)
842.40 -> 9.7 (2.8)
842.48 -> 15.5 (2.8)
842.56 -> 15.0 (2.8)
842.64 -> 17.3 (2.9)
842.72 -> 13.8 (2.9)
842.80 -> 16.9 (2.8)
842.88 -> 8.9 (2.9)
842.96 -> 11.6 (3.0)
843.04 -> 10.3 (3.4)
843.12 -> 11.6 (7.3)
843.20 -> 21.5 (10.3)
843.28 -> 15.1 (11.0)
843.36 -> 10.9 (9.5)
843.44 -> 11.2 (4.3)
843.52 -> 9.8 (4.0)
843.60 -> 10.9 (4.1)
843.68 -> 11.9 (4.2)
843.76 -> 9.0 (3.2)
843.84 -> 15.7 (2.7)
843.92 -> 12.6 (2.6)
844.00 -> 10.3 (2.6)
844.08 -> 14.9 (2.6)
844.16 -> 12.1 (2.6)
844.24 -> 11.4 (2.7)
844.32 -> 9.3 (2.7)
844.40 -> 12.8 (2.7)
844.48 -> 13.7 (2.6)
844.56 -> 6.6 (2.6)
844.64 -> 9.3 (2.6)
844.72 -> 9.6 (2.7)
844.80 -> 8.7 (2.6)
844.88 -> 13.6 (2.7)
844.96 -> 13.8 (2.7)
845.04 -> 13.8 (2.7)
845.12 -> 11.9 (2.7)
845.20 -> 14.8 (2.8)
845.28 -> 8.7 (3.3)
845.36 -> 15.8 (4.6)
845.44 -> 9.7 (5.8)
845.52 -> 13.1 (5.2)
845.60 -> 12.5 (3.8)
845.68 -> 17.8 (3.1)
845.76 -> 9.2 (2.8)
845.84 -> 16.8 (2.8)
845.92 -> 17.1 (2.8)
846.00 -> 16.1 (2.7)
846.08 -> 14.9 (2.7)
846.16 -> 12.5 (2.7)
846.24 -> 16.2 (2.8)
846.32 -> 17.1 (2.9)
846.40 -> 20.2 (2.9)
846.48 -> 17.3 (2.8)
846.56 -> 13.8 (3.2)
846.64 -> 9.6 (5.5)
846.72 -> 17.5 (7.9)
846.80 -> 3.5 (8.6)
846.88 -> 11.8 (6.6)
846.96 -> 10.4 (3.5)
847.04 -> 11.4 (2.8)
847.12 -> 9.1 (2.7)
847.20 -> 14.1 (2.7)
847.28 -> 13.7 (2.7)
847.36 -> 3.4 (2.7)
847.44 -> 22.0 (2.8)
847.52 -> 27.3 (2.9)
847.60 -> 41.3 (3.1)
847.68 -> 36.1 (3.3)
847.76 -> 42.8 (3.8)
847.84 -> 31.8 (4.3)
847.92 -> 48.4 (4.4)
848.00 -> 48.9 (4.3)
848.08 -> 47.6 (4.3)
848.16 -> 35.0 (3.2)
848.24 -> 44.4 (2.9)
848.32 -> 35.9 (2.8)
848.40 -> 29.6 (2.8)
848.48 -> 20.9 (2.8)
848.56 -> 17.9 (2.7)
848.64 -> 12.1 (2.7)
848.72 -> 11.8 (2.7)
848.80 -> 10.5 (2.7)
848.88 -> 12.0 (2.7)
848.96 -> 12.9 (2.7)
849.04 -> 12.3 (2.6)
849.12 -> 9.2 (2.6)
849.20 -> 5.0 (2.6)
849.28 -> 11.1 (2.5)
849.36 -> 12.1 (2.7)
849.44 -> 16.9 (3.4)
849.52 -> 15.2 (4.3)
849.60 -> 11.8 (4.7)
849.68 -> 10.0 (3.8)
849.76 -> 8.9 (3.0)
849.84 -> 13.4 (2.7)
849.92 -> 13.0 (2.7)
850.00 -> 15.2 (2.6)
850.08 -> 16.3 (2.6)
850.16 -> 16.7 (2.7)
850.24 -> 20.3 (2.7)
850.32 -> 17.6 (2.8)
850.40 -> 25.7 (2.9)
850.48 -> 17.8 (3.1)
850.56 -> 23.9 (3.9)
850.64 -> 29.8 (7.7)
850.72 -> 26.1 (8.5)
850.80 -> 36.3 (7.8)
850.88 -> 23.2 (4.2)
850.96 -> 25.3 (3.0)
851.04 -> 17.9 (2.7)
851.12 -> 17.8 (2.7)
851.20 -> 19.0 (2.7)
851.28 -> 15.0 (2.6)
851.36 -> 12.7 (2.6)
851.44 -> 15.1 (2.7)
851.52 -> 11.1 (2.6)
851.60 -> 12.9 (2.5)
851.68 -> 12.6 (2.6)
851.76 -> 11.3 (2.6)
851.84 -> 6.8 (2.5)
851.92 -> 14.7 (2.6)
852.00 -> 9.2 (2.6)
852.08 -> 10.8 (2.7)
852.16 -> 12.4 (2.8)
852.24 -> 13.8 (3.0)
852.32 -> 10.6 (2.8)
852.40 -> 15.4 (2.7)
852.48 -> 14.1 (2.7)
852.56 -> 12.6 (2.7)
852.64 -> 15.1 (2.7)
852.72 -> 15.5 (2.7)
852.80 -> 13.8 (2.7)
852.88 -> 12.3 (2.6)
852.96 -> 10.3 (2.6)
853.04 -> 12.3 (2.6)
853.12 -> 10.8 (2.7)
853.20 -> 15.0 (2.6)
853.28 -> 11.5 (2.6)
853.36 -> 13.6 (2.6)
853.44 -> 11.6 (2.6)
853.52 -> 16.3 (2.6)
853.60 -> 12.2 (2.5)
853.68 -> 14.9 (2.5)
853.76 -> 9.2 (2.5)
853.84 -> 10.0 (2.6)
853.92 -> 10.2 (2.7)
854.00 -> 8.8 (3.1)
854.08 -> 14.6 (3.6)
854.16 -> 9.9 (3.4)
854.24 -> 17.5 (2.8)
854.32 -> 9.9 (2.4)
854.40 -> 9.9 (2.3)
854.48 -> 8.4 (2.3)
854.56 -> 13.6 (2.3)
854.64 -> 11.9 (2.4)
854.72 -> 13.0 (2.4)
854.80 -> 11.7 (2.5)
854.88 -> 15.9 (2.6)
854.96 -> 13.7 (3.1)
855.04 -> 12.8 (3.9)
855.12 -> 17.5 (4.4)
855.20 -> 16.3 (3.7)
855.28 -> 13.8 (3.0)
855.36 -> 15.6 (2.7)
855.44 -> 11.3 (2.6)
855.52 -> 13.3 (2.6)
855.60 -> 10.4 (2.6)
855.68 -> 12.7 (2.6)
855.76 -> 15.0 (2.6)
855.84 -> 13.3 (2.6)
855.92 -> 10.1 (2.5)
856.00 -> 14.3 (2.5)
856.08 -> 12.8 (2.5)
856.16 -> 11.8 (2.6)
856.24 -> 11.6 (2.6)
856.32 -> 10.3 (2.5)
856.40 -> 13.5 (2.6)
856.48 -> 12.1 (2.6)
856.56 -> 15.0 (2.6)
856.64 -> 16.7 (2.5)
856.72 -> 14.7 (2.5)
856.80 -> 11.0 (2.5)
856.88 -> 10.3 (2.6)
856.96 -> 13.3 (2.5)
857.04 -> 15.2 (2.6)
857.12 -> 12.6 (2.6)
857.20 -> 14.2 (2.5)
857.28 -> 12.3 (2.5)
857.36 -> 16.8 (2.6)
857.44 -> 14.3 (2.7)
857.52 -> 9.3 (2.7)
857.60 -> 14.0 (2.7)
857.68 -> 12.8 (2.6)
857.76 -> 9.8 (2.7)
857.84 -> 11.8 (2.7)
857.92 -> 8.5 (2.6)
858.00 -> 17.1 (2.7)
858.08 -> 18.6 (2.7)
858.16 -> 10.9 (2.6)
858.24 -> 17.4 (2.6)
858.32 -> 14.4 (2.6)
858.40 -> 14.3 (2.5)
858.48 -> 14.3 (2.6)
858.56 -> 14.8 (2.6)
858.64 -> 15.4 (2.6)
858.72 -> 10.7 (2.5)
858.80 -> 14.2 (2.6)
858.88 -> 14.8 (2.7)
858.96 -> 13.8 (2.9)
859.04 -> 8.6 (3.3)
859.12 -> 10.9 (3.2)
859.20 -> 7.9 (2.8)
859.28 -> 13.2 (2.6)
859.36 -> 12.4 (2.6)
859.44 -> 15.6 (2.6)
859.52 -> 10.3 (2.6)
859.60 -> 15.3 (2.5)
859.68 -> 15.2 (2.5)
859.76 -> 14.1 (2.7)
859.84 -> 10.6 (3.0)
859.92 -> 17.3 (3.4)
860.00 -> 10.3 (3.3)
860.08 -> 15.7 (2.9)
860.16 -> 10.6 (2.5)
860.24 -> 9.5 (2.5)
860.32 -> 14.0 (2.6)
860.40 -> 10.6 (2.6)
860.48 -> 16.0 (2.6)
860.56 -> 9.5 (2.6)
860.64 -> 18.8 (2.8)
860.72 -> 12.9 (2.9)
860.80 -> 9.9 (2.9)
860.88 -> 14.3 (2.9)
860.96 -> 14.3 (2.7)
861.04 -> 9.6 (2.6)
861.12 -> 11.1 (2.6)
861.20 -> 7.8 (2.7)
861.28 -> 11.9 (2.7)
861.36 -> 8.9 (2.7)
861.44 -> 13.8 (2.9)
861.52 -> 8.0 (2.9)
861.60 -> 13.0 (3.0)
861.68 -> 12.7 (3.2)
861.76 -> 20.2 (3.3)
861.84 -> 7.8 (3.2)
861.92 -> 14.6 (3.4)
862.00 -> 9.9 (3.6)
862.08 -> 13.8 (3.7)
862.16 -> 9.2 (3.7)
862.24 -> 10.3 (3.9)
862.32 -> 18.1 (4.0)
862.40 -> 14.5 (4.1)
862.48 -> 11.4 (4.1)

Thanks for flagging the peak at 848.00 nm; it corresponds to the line H-alpha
